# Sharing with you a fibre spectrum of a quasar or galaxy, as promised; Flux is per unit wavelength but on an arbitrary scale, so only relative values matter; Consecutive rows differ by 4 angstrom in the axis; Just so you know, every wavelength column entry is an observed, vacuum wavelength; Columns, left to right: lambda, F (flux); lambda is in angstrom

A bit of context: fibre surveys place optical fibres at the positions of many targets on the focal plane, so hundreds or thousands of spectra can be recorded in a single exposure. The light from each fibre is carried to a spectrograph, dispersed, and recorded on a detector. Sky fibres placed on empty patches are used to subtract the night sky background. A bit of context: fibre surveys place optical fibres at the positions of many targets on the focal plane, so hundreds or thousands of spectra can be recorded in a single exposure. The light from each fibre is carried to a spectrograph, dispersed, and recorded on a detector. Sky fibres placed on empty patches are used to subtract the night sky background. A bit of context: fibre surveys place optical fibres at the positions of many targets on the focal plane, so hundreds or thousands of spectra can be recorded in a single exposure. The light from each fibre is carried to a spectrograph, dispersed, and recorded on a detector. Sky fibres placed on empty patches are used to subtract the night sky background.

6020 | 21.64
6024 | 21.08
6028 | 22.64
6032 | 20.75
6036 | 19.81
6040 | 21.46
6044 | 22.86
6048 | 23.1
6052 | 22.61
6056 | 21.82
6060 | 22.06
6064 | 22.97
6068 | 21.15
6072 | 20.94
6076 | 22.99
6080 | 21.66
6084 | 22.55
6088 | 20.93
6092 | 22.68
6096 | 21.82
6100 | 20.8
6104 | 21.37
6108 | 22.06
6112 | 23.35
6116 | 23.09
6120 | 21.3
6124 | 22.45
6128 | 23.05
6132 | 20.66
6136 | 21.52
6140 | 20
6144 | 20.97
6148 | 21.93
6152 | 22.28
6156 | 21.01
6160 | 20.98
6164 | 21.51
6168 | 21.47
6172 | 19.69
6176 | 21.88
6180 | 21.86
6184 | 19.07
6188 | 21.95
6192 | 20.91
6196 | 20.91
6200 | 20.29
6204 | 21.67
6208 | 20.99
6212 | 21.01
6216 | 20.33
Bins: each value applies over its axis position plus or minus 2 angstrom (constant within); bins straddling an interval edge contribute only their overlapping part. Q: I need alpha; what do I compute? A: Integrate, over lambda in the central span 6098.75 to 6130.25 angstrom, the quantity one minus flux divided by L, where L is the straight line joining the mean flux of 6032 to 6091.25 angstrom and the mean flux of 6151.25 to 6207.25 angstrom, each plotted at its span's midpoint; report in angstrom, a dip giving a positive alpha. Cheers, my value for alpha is -1.0 angstrom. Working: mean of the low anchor 21.9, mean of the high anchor 21.1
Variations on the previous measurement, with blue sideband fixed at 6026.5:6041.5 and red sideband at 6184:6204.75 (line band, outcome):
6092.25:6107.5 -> -0.38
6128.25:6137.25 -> -0.19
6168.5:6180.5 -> -0.09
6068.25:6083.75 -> -0.59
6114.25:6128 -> -0.90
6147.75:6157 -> -0.36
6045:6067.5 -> -1.45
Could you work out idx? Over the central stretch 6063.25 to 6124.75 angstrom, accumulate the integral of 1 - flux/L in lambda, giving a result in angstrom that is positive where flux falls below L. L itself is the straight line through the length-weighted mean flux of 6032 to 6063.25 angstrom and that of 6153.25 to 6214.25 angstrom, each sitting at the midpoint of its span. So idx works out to -1.0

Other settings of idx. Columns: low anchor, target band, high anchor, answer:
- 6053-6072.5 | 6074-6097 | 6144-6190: -0.4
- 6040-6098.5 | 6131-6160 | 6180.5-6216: 0.2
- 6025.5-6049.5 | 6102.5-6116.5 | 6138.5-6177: -0.7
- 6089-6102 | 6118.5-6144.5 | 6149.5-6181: 0.1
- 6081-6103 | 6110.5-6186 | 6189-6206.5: -0.4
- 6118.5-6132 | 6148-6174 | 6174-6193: 0.3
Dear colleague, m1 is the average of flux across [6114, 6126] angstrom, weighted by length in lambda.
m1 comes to 22.3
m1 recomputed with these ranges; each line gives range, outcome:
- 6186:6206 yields 21.1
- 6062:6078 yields 22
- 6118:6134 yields 21.9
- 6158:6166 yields 21.2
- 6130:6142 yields 20.7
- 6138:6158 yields 21.2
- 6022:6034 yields 21.5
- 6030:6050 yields 21.6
